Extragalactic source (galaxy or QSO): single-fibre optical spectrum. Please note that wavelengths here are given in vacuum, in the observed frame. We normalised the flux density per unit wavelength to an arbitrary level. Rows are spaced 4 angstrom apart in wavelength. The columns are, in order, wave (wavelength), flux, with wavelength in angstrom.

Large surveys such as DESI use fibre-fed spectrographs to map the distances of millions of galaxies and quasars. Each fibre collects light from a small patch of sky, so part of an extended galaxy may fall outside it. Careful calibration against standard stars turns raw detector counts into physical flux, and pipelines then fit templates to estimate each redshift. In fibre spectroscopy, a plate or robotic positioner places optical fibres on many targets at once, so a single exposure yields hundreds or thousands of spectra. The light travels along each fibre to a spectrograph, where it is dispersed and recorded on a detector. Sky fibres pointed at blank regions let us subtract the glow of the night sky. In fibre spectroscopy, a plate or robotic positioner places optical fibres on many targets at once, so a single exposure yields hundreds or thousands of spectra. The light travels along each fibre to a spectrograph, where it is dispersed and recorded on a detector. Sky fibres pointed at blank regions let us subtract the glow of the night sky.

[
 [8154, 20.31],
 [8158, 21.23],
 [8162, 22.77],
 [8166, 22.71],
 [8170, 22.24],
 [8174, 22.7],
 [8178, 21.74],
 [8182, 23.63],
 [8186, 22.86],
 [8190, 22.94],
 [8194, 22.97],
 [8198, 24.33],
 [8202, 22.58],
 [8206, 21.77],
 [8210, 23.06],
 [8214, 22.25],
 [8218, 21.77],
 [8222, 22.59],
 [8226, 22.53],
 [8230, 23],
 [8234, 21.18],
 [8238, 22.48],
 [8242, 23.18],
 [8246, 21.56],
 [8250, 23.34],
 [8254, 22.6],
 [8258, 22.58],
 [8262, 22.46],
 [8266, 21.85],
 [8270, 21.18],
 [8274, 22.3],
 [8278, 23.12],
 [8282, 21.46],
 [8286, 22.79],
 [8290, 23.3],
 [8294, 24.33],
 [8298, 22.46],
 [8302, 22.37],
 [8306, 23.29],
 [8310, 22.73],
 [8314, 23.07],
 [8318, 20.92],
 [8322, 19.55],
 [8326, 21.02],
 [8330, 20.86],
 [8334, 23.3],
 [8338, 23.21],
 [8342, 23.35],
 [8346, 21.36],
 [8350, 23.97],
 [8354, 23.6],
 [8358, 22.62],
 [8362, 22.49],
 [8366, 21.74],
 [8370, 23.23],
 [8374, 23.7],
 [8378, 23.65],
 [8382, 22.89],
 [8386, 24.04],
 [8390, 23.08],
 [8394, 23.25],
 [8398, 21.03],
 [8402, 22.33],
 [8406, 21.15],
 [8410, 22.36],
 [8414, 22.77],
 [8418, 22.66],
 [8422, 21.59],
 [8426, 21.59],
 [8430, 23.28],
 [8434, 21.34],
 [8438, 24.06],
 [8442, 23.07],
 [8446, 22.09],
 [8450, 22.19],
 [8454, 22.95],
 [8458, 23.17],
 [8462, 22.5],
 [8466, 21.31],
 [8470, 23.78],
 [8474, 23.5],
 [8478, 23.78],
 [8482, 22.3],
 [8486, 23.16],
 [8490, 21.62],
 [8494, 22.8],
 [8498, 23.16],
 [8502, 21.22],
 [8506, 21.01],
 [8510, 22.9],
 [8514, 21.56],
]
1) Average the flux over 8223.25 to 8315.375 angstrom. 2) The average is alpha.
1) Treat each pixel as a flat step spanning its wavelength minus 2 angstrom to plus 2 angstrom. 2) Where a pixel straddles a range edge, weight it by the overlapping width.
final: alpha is 22.6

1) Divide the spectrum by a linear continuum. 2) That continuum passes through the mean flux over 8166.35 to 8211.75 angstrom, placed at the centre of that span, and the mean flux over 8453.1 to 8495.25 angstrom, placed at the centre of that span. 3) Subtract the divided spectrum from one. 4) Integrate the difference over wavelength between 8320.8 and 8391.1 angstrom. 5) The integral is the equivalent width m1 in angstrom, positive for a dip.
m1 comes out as 0.4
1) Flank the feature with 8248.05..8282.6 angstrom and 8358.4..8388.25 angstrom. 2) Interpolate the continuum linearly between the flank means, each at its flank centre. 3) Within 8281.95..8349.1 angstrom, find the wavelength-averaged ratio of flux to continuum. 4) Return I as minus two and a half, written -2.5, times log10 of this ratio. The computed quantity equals 0.02 mag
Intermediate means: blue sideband 22.4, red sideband 23.1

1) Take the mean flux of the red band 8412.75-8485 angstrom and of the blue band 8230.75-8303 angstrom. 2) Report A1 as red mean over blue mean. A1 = 1.01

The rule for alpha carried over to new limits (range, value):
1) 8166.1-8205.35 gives 22.8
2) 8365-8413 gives 22.7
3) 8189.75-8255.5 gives 22.6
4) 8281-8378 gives 22.6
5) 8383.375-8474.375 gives 22.6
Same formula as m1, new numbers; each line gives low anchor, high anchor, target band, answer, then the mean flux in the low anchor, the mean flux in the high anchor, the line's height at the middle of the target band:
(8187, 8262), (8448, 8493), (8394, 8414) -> 0.6 angstrom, 22.6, 22.8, 22.7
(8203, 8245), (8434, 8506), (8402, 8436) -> 0.7 angstrom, 22.4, 22.7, 22.6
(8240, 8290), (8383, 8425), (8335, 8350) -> -0.3 angstrom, 22.4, 22.4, 22.4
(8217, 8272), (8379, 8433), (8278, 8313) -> -0.8 angstrom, 22.3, 22.5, 22.4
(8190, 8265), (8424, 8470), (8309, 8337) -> 1.1 angstrom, 22.6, 22.6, 22.6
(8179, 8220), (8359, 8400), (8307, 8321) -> 0.5 angstrom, 22.8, 22.9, 22.9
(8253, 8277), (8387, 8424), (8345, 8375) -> -0.8 angstrom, 22.2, 22.3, 22.3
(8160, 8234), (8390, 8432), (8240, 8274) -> 0.3 angstrom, 22.7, 22.2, 22.5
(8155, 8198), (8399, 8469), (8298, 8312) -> -0.2 angstrom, 22.6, 22.4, 22.5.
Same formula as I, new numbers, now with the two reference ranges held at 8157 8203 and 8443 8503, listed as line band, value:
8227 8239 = 0.025 mag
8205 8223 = 0.022 mag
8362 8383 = -0.014 mag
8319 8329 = 0.116 mag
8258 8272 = 0.039 mag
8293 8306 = -0.013 mag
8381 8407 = 0.005 mag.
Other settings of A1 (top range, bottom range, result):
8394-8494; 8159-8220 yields 0.99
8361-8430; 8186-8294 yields 1.00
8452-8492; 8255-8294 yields 1.02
